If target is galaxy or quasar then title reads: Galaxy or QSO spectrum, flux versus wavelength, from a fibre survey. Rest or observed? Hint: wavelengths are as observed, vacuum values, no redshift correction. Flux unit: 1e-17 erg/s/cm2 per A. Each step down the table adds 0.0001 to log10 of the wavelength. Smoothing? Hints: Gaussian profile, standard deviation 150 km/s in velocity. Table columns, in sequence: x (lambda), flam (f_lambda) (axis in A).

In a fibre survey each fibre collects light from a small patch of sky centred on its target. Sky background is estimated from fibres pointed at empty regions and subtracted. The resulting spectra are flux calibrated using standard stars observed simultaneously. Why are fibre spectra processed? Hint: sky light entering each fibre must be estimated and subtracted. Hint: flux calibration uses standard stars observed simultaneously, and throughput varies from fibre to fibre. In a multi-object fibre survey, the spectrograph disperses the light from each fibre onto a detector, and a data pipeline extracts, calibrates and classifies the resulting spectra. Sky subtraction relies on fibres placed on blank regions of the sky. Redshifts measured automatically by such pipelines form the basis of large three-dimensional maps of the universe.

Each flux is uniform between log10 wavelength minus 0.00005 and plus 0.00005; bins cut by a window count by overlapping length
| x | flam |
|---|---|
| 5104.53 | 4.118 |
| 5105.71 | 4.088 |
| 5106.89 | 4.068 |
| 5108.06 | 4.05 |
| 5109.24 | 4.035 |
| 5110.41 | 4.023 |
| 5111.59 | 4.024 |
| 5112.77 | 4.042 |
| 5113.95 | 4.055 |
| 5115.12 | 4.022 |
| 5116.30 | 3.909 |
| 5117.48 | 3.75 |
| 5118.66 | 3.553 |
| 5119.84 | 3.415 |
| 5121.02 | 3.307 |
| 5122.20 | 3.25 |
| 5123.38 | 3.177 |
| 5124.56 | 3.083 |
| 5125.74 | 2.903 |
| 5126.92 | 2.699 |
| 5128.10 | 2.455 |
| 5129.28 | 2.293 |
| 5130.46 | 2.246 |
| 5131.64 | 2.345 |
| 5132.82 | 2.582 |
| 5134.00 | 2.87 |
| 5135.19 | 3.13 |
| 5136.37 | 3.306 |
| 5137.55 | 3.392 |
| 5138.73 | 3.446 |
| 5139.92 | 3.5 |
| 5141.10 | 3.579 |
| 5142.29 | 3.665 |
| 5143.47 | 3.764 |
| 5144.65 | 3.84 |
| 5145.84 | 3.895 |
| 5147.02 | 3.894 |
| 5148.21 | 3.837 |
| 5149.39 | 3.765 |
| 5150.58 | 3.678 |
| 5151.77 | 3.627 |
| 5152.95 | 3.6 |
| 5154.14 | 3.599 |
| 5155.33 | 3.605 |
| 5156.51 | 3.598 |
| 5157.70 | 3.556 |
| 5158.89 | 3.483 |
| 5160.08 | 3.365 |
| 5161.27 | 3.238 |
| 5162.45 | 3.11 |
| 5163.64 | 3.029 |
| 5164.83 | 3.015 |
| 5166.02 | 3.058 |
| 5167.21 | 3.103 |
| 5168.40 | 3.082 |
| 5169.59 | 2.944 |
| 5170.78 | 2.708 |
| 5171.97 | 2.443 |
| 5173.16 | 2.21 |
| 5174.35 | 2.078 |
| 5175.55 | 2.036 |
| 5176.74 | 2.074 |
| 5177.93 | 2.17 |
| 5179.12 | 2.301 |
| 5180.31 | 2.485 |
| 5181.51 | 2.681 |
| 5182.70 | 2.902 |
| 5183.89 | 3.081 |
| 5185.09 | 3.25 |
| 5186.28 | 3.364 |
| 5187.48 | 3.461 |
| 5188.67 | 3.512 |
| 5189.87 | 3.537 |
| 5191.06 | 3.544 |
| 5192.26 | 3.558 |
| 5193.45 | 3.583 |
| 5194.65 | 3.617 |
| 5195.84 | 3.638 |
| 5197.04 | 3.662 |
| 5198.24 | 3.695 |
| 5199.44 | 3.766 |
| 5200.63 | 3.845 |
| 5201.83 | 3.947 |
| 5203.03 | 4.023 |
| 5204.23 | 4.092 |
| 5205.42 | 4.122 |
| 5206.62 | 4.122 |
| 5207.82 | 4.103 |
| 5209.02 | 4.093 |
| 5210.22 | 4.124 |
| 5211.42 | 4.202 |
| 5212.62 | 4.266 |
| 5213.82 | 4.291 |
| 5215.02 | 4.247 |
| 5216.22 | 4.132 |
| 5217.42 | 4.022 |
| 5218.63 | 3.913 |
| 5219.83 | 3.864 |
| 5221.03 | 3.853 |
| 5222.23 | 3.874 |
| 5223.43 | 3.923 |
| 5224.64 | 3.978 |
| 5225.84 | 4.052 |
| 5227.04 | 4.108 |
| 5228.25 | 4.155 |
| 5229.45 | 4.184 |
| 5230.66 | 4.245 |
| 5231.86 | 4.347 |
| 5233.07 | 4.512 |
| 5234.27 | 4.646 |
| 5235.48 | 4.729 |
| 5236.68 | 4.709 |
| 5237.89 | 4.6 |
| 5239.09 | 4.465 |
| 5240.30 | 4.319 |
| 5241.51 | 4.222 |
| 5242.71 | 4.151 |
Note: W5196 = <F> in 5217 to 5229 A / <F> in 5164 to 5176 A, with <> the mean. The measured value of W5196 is 1.48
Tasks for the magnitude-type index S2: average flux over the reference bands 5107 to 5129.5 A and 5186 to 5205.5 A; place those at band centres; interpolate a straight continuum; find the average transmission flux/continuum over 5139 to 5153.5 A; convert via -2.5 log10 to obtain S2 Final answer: -0.04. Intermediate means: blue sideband 3.51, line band 3.71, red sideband 3.7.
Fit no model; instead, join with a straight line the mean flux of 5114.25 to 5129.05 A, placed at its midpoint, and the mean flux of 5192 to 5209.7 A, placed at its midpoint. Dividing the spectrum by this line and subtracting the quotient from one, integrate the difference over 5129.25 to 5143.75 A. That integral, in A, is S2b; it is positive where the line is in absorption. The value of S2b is 1.26 A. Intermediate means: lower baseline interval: 3.28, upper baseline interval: 3.87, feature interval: 3.1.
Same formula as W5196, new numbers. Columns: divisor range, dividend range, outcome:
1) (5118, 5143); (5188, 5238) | 1.32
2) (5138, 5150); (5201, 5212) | 1.10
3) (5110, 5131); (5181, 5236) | 1.16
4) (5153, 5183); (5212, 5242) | 1.46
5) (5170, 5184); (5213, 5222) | 1.67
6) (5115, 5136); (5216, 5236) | 1.37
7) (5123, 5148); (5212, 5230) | 1.29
